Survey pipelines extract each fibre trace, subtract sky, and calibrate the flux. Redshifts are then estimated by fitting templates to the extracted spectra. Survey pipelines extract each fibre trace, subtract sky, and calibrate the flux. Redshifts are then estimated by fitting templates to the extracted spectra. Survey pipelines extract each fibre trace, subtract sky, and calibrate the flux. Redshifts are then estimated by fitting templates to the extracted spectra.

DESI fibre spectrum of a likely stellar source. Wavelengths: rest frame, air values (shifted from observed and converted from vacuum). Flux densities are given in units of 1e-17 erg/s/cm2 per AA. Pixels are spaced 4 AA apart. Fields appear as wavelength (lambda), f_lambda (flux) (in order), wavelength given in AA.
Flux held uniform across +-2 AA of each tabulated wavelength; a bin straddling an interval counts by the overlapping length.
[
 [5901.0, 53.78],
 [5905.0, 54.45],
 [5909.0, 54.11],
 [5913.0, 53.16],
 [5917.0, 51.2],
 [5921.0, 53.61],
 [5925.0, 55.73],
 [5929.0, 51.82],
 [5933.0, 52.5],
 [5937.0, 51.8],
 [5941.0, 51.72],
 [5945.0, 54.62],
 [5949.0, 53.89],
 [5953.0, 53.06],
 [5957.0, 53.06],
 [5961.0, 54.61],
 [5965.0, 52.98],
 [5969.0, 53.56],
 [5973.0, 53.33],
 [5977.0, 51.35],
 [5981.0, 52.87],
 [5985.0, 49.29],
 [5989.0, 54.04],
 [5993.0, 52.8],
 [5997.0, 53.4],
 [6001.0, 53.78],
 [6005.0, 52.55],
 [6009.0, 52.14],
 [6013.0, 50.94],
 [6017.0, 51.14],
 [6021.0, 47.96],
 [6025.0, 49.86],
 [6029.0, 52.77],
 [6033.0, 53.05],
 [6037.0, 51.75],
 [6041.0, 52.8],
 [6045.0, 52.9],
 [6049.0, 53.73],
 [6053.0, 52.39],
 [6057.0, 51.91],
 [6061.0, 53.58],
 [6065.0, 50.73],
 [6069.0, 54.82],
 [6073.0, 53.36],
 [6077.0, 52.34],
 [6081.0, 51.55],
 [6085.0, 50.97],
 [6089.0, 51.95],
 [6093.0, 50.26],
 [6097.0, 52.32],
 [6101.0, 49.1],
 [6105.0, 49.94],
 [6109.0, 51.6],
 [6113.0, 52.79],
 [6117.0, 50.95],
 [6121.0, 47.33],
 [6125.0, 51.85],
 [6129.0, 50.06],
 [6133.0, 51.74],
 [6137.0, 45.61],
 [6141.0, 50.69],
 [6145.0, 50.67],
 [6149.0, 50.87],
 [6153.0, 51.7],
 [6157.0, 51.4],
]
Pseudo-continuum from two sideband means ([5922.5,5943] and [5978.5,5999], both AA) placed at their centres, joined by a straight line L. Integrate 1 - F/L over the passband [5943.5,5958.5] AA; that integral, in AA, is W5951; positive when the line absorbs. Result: -0.3 AA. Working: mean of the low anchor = 52.7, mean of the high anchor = 52.5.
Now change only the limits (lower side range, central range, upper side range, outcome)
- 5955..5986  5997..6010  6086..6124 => -0.2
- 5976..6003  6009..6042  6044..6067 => 0.8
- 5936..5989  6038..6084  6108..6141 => -1.3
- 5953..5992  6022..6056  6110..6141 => -0.4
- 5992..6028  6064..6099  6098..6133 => -0.8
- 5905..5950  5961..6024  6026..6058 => 0.8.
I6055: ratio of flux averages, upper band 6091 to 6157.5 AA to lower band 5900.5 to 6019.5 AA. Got 0.96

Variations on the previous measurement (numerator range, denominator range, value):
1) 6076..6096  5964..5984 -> 0.98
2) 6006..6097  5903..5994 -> 0.98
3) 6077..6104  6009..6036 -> 1.00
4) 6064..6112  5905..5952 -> 0.97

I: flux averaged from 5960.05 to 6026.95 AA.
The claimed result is 52.1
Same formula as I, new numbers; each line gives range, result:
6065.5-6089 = 52.4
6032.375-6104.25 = 52.1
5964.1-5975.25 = 53.3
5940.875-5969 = 53.5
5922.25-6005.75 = 53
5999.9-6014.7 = 52.3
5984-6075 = 52.3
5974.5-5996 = 52.2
